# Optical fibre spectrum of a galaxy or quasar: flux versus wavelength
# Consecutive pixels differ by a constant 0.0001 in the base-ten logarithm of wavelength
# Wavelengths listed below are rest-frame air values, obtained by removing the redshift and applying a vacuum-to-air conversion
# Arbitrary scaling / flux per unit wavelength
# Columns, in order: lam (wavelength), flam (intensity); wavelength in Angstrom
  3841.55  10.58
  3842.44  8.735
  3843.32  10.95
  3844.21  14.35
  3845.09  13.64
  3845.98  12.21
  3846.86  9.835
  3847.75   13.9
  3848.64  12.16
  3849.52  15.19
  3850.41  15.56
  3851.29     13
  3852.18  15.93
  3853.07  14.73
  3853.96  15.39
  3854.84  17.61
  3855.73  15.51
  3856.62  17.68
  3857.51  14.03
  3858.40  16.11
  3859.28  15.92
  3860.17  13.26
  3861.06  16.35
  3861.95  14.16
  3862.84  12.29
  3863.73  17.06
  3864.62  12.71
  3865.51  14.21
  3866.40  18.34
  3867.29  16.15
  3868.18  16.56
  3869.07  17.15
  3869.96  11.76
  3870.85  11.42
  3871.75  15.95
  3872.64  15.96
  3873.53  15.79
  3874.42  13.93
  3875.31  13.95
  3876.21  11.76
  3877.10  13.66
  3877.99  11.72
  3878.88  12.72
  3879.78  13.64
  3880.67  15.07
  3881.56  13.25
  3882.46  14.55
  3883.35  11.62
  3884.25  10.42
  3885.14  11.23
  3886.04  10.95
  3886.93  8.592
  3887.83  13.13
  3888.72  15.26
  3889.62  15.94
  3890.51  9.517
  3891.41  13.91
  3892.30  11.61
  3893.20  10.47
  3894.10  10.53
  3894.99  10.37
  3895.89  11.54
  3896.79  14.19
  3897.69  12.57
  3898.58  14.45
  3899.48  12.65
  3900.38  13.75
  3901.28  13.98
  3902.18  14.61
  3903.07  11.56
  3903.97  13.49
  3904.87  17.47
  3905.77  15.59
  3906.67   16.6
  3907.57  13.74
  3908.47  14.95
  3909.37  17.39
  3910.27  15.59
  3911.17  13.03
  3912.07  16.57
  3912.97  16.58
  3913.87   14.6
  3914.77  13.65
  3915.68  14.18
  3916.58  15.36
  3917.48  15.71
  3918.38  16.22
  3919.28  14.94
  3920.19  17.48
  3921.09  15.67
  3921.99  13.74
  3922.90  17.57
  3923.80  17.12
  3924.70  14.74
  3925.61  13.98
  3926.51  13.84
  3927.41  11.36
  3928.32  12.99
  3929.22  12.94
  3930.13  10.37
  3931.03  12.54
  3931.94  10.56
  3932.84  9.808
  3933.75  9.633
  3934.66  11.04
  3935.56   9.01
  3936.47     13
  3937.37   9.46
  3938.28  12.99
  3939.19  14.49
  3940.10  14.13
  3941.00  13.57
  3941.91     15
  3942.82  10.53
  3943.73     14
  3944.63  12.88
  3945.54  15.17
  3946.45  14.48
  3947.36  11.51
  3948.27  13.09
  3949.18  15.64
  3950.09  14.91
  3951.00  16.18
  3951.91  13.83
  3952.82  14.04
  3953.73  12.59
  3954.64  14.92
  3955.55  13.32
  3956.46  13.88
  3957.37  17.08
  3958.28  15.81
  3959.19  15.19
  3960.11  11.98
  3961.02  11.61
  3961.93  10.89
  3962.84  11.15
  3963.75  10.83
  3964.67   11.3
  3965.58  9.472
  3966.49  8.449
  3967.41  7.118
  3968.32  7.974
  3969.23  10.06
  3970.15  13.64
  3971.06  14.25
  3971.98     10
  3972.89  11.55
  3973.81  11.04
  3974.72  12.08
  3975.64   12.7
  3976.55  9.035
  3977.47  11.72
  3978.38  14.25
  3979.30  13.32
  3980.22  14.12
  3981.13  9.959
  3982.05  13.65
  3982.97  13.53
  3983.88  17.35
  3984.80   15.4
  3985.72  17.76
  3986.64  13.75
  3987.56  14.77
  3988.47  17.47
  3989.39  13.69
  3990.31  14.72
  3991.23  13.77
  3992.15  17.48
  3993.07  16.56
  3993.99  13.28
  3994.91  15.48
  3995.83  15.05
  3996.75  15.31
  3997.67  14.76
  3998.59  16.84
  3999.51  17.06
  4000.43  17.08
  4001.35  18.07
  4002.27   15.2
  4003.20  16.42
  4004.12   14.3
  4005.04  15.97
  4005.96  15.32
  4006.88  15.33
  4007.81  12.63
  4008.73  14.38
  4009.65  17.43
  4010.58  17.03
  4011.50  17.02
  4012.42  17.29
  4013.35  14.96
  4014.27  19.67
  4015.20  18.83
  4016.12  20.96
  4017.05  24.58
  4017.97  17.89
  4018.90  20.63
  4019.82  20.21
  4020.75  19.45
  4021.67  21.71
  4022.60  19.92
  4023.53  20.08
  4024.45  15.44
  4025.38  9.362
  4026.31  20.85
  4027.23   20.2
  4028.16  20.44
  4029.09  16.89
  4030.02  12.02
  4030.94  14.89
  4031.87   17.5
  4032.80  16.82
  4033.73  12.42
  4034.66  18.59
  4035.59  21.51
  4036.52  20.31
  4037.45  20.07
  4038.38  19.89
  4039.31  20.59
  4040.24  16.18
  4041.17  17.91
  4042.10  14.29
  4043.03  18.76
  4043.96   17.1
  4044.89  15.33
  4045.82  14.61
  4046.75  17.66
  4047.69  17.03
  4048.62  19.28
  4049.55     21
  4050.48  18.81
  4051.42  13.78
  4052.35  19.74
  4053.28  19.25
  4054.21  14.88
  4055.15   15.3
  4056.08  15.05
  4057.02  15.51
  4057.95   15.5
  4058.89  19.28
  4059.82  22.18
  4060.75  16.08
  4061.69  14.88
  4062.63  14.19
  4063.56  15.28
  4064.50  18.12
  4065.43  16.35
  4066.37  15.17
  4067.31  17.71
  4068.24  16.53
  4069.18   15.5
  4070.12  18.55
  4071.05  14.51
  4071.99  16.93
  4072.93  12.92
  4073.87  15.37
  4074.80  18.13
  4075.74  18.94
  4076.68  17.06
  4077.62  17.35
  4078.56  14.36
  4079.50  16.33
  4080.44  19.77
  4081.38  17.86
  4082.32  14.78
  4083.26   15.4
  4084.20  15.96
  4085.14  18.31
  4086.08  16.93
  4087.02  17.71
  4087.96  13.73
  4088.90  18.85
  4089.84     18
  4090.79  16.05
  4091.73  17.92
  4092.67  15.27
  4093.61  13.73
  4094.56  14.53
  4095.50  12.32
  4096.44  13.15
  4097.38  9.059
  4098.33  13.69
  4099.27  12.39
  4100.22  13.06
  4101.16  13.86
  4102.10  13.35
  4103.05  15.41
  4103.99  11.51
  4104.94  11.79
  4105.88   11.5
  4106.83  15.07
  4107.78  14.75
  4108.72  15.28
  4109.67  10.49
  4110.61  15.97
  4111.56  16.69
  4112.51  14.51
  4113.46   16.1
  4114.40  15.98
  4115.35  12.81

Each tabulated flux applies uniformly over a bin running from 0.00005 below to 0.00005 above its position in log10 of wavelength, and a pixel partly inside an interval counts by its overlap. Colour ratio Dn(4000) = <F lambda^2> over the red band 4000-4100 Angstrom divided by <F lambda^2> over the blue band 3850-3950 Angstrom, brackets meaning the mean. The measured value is 1.31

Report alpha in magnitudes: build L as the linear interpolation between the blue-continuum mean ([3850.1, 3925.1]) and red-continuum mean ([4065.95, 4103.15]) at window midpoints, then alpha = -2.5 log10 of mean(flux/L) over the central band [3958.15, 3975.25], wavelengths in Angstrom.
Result 0.31 mag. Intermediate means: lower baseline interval 14.3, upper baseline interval 15.7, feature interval 11.2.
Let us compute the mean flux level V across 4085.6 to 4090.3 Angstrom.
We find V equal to 17.1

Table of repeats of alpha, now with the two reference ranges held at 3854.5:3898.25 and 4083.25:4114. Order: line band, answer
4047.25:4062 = -0.20 mag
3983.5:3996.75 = -0.09 mag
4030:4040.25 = -0.24 mag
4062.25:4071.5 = -0.12 mag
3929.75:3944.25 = 0.17 mag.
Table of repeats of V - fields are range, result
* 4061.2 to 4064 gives 14.8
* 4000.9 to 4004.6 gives 16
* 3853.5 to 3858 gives 16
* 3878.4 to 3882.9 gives 13.8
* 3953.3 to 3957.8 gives 14.4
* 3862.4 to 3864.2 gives 14.6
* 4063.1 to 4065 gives 16.7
